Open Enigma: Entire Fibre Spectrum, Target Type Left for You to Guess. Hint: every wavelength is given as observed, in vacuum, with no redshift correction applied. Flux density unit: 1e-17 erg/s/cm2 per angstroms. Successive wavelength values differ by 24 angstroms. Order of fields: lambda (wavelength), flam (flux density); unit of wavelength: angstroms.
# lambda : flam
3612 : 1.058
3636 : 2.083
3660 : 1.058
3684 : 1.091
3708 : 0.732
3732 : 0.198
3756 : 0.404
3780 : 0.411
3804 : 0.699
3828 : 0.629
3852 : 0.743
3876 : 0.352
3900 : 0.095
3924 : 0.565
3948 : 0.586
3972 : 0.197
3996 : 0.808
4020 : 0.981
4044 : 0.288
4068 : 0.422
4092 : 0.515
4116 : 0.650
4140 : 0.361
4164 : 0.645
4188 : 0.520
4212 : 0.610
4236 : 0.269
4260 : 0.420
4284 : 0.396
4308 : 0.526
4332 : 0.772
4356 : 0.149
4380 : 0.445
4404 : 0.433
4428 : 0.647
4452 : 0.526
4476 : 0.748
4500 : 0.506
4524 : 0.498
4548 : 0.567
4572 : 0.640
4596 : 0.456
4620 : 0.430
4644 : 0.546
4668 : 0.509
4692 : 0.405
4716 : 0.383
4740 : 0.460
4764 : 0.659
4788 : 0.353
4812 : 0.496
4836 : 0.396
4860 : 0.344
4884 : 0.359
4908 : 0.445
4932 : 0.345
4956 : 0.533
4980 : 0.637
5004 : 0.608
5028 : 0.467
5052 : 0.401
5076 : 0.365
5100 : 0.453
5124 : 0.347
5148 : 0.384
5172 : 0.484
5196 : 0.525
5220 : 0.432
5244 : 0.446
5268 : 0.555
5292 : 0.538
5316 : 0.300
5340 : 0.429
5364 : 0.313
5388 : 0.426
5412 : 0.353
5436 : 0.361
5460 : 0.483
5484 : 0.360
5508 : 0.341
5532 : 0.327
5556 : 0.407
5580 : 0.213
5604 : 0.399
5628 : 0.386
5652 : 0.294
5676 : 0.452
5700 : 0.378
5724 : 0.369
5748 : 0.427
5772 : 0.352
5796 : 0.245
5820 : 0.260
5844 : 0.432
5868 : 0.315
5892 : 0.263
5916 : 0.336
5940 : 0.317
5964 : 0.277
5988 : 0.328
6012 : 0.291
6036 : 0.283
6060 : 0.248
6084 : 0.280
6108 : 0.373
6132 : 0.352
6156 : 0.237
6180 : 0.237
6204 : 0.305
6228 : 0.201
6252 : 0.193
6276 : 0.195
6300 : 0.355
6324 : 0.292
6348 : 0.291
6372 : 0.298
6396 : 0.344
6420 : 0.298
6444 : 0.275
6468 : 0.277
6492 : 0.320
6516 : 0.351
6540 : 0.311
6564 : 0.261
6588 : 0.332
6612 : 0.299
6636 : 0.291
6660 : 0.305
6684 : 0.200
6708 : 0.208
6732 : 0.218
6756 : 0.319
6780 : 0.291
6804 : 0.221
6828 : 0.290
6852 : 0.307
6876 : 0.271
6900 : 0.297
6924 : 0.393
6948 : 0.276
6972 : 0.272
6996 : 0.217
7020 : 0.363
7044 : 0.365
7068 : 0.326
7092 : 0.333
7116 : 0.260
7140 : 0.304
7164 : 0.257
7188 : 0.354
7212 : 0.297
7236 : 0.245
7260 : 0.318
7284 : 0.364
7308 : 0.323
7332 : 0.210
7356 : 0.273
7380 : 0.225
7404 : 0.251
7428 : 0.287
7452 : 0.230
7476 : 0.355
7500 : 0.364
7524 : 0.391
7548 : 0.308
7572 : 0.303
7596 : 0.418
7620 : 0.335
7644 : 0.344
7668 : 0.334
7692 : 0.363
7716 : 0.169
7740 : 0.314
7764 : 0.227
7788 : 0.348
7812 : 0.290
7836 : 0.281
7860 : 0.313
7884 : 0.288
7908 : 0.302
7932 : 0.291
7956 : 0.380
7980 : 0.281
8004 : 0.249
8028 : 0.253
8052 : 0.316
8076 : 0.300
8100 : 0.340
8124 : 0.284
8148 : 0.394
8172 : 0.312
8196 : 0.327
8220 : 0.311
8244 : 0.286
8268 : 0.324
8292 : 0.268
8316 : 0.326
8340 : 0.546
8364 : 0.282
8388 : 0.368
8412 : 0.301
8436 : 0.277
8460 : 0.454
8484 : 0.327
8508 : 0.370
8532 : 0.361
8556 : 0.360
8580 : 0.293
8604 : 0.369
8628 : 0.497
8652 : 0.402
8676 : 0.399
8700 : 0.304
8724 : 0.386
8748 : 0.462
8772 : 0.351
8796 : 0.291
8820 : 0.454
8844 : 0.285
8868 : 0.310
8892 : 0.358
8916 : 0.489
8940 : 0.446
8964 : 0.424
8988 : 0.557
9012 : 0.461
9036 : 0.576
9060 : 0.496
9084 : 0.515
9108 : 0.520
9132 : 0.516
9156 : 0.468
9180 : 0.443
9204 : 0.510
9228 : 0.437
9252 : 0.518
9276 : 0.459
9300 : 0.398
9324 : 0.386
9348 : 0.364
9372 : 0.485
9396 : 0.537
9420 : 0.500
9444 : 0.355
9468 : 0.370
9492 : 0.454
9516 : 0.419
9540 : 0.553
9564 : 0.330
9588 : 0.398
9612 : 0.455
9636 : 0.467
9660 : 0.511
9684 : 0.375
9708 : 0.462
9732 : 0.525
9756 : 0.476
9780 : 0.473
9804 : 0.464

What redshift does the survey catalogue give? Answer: 1.24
